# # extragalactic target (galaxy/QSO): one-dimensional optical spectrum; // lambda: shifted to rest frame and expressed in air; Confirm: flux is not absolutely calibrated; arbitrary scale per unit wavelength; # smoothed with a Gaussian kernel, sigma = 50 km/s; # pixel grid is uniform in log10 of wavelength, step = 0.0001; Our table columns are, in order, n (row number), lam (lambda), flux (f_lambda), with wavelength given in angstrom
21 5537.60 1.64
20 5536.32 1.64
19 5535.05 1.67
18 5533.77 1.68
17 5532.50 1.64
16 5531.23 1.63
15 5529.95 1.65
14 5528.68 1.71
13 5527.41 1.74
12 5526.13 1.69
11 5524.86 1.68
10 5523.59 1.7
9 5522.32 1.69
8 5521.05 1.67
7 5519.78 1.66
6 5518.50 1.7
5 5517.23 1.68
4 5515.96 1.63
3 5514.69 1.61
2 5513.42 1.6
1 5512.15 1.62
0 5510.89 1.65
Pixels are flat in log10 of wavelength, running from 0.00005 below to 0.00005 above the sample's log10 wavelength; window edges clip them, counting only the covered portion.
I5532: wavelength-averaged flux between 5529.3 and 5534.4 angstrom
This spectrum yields 1.65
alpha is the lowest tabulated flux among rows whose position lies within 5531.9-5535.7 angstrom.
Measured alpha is 1.64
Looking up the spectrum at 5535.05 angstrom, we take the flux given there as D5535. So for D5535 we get 1.67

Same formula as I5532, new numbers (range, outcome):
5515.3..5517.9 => 1.66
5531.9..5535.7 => 1.66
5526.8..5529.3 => 1.73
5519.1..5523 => 1.67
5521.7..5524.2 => 1.7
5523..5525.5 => 1.69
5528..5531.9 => 1.67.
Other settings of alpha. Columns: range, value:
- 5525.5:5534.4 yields 1.63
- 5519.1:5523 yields 1.66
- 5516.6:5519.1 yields 1.68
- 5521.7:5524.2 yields 1.69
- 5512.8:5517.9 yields 1.6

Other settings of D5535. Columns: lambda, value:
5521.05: 1.67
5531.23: 1.63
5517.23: 1.68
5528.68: 1.71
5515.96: 1.63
